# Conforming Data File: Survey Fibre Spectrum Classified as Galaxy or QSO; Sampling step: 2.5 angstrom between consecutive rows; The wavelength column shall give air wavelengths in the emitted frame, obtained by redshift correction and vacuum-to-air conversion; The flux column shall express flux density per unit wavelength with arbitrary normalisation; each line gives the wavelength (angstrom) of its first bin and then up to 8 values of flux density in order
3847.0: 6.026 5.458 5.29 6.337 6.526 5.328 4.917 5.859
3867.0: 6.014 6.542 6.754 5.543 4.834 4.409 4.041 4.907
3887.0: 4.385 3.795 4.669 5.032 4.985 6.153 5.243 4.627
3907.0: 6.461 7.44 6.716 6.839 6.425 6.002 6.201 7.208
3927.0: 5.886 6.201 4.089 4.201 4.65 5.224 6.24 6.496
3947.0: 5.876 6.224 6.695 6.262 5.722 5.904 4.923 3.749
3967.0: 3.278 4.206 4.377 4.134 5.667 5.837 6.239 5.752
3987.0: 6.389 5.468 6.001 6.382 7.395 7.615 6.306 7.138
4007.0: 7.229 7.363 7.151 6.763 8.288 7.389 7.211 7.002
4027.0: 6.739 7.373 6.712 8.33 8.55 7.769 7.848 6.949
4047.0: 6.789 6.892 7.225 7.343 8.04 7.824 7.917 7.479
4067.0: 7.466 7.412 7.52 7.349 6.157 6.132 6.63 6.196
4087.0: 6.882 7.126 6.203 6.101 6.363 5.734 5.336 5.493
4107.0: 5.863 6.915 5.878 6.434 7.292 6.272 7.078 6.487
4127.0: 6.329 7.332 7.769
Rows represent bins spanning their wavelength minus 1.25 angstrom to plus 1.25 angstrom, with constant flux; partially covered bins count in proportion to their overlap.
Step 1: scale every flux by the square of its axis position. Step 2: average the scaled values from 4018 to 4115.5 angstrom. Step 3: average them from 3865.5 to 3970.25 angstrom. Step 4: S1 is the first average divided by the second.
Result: 1.4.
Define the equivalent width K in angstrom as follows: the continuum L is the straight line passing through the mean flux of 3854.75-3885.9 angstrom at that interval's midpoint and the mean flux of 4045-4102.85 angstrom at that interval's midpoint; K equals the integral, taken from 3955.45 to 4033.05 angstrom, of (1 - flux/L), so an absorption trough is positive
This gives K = 2.2 angstrom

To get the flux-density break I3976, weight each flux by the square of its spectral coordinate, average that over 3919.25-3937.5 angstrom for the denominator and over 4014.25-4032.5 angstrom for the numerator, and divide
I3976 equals 1.36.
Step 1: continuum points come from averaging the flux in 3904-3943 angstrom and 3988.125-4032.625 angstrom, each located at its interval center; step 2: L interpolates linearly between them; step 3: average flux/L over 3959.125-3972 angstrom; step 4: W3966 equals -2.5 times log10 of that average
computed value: 0.43 mag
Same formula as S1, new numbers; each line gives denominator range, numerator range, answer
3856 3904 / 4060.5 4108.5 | 1.40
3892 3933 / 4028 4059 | 1.35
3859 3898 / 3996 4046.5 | 1.54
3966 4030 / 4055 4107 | 1.11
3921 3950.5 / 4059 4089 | 1.33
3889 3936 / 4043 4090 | 1.35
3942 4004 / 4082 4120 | 1.17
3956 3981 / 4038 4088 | 1.58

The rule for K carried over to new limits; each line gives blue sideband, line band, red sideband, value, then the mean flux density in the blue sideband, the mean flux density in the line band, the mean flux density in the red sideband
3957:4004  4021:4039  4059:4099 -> -3.5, 5.57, 7.43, 6.88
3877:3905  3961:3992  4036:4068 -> 6.0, 4.76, 5.04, 7.54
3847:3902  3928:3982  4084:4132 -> 4.2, 5.34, 5.26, 6.42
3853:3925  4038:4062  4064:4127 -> -4.2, 5.64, 7.45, 6.54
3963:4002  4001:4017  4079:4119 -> -4.0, 5.52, 7.1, 6.29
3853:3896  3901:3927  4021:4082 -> -2.5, 5.29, 6.31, 7.32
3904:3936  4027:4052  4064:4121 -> -4.1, 6.04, 7.42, 6.52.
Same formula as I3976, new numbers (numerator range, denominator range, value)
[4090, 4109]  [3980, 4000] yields 0.99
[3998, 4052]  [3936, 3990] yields 1.39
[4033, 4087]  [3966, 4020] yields 1.22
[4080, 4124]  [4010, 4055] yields 0.89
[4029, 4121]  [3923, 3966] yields 1.31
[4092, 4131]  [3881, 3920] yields 1.28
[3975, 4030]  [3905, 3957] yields 1.15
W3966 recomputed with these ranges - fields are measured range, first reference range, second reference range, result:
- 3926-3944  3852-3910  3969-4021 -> 0.12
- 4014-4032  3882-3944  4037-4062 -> -0.02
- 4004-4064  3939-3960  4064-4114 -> -0.17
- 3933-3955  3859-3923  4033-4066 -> 0.09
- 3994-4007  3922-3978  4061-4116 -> -0.21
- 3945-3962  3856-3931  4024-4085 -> 0.04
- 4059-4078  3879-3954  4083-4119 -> -0.20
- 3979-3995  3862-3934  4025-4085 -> 0.10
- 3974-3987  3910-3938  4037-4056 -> 0.16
